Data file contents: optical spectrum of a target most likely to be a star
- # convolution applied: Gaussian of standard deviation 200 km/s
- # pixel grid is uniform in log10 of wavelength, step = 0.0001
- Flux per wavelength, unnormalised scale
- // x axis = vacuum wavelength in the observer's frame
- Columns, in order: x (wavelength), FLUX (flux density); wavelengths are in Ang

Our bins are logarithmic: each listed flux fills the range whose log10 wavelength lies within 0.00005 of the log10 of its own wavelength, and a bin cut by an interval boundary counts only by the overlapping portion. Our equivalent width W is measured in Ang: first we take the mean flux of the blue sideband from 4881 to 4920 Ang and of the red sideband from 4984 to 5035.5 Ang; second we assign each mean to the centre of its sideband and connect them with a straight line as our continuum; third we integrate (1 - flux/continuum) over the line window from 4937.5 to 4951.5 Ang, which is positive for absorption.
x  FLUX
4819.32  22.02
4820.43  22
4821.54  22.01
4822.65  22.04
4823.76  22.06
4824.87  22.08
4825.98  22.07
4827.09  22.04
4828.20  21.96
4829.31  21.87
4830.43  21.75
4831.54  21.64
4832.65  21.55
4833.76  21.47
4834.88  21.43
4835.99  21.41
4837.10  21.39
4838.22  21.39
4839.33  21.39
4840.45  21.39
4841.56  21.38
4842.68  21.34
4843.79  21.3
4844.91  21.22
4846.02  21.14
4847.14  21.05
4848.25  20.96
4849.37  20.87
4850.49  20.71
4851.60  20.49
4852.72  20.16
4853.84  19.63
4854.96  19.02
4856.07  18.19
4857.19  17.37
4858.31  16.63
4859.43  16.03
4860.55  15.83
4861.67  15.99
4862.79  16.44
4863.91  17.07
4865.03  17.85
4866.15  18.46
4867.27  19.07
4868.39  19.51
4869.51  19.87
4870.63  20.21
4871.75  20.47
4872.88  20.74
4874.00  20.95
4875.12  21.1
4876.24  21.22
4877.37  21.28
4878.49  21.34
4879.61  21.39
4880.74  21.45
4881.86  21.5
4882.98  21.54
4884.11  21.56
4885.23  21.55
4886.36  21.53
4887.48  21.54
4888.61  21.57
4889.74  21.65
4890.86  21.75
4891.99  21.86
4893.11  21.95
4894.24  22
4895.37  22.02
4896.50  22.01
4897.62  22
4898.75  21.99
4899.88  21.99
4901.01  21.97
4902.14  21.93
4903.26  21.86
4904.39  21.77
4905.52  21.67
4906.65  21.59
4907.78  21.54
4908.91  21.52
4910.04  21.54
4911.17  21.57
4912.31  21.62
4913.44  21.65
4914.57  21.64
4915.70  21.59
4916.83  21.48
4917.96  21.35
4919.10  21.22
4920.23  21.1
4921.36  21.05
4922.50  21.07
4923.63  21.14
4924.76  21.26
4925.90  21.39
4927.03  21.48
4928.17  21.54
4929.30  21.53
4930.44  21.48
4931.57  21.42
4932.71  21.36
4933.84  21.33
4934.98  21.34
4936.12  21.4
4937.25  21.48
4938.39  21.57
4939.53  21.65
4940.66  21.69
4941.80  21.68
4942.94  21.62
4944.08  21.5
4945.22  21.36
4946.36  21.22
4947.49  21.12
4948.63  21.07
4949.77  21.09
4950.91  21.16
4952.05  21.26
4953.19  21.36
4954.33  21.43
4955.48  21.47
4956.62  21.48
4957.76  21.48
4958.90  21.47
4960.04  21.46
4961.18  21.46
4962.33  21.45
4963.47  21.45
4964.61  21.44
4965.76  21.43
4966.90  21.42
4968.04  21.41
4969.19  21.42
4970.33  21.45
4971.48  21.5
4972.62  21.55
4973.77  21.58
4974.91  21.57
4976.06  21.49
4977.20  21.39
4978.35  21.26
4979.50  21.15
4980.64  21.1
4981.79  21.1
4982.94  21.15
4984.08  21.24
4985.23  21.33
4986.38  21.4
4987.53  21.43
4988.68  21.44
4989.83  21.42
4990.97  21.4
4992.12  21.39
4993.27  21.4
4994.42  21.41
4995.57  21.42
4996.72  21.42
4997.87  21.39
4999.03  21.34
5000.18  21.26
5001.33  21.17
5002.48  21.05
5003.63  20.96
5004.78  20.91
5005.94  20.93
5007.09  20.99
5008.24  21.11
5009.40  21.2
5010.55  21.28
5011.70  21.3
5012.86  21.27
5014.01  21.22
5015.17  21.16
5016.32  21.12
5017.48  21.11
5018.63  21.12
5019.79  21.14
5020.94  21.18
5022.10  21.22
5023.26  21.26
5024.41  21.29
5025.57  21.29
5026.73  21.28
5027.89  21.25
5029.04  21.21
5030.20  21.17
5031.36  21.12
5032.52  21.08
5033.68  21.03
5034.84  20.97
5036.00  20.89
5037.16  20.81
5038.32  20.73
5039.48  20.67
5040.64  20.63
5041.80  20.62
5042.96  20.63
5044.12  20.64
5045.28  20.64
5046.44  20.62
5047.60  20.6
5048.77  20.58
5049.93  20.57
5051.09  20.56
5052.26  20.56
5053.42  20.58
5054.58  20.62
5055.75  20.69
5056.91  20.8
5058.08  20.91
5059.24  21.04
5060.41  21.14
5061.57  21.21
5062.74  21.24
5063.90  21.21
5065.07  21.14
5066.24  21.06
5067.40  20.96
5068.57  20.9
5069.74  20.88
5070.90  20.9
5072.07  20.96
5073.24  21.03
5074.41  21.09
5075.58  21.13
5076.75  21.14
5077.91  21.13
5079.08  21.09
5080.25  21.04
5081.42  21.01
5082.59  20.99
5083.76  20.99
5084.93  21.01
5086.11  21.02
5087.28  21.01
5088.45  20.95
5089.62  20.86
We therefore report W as 0.1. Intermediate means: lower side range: 21.7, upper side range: 21.2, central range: 21.4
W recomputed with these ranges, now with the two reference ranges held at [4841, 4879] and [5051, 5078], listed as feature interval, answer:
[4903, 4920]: -1.41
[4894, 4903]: -0.98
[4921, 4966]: -2.83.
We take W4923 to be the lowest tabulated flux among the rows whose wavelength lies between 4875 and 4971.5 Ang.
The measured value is 21.05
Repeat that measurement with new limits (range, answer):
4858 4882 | 15.83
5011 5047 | 20.62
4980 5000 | 21.1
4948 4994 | 21.07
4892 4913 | 21.52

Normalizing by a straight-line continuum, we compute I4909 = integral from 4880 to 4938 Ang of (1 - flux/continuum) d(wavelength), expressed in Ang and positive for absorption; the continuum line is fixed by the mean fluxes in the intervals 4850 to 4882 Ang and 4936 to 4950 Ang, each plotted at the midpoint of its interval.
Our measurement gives -3.12 Ang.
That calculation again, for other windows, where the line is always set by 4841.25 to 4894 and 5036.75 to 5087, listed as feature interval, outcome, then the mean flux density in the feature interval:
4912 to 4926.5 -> -0.7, 21.4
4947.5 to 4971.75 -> -1.1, 21.4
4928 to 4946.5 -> -1.0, 21.5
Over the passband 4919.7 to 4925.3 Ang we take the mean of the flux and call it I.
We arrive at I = 21.1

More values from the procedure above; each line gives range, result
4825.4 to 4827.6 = 22.1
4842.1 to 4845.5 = 21.3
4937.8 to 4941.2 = 21.6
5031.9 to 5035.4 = 21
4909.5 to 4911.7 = 21.6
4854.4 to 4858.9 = 17.8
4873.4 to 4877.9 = 21.1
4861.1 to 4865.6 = 16.8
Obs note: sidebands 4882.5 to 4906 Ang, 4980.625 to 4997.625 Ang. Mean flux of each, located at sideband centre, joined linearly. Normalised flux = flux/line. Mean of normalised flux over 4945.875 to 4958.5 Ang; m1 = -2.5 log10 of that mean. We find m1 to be 0.01 mag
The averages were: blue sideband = 21.8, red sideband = 21.3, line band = 21.3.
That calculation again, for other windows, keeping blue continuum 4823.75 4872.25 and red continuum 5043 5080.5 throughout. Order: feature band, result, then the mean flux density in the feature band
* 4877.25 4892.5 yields -0.07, 21.5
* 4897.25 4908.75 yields -0.08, 21.8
